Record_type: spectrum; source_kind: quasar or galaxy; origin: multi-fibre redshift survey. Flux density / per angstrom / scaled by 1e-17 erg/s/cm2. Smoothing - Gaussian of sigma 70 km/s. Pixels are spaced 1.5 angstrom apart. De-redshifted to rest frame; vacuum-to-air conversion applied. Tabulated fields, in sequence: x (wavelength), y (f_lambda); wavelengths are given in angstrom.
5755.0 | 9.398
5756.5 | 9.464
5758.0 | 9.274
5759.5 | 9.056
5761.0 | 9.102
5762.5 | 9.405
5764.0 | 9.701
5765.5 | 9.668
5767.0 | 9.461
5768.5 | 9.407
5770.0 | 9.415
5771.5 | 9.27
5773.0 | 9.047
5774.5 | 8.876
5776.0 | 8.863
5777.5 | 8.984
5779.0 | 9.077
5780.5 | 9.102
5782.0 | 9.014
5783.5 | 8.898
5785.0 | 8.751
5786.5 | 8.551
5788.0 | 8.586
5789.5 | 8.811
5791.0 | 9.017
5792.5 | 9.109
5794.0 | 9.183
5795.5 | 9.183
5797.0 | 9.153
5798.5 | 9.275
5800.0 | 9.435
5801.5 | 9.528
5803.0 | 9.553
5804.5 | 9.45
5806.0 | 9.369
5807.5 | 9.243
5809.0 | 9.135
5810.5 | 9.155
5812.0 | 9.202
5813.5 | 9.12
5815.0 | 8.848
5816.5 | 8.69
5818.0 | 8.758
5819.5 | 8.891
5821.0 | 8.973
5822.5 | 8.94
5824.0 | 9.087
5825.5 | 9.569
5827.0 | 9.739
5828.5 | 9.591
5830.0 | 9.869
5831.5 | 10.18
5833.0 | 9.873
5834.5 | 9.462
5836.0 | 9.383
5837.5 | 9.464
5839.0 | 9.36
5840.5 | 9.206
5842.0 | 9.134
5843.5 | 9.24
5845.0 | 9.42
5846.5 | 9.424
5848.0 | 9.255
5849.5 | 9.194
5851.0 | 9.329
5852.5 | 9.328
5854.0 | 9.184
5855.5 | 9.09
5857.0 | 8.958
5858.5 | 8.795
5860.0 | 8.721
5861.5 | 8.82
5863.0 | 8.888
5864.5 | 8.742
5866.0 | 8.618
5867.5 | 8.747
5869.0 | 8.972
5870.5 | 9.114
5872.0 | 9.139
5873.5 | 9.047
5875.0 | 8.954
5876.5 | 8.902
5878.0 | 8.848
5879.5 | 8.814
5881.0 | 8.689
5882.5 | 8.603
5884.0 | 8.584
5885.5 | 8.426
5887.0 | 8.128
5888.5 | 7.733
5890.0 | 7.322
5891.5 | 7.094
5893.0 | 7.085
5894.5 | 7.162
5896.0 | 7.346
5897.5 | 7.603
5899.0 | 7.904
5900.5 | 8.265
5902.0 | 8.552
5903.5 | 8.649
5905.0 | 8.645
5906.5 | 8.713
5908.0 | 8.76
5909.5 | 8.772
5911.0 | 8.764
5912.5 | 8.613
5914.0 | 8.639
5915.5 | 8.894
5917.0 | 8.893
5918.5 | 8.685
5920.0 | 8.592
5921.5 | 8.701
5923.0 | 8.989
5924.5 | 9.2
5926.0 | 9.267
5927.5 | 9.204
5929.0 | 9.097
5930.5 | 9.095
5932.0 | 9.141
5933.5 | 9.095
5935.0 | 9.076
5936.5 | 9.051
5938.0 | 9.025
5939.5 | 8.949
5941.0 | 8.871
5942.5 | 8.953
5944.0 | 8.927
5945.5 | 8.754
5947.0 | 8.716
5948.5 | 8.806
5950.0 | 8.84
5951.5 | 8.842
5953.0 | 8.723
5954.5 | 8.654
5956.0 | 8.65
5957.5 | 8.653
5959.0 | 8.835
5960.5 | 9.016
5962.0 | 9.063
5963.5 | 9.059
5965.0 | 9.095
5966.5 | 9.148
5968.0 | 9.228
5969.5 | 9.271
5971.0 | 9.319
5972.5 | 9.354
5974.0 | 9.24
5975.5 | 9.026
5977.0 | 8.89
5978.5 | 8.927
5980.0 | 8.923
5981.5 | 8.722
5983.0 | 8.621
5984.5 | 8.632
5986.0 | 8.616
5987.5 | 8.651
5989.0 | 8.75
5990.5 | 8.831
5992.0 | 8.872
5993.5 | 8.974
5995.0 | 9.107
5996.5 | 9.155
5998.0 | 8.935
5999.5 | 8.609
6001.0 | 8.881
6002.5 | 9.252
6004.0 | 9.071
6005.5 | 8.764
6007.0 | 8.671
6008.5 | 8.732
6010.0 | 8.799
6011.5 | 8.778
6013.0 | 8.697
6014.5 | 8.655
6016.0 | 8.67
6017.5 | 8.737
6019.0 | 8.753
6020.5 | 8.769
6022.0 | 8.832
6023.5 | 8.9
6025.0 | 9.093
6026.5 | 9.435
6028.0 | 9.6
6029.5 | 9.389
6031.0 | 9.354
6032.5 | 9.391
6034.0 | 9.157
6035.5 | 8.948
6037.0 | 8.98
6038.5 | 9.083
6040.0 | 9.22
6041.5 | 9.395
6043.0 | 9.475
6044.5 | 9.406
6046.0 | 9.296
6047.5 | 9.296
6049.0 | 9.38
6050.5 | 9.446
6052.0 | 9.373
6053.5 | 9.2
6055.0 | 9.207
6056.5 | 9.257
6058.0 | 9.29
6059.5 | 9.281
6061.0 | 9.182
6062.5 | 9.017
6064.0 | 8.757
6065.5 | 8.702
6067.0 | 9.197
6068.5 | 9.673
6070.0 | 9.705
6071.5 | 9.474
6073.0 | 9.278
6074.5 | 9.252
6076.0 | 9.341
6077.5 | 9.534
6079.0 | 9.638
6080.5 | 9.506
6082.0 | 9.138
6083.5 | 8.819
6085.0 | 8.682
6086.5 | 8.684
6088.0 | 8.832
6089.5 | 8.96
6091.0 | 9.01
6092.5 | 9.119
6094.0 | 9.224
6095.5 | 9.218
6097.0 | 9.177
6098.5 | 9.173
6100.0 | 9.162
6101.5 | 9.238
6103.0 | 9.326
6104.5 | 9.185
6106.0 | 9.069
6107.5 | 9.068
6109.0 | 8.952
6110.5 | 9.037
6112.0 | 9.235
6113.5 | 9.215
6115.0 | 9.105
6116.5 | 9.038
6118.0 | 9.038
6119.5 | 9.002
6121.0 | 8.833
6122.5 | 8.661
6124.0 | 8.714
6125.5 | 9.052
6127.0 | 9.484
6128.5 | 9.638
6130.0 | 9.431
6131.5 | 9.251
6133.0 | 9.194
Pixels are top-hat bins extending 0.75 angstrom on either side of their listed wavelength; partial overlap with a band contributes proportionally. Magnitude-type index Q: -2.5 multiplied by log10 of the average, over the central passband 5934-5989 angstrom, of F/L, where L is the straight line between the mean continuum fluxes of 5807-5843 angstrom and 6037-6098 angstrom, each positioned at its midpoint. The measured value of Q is 0.039 mag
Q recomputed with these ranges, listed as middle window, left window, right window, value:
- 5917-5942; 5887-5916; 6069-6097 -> -0.089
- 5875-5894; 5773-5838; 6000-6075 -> 0.120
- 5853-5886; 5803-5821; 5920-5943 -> 0.025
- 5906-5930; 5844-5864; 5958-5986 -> 0.023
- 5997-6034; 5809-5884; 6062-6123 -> 0.021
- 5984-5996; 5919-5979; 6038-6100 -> 0.030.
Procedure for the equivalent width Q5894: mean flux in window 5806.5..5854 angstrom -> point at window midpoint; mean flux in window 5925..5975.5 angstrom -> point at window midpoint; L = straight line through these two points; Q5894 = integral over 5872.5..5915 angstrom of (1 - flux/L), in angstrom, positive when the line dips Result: 3.8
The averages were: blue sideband 9.29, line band 8.32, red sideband 9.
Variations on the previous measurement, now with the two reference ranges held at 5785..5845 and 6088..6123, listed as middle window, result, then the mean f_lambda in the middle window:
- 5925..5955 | 0.7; 8.96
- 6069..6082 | -0.5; 9.45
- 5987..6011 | 0.7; 8.88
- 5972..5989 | 0.5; 8.86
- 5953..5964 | 0.4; 8.83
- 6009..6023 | 0.6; 8.75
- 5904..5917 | 0.6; 8.73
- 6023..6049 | -0.4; 9.27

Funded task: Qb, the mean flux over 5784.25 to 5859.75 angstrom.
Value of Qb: 9.22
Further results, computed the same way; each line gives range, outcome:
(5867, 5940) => 8.6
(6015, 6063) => 9.18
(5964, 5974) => 9.23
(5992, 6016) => 8.87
